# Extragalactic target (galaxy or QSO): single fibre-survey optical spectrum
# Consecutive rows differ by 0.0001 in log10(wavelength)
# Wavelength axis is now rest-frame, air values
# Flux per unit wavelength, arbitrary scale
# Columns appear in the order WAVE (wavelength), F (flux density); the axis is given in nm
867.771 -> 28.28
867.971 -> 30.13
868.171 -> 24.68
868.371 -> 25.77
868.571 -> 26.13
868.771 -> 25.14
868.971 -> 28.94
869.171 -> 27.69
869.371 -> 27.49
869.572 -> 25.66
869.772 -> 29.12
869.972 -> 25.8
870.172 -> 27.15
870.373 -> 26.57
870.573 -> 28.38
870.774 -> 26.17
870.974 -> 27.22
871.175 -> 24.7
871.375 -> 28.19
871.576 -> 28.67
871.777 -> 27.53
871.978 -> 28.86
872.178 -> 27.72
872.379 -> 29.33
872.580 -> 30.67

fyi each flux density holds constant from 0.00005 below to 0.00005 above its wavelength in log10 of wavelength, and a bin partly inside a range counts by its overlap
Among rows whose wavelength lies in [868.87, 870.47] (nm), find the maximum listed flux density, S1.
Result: 29.12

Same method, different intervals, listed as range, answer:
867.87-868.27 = 30.13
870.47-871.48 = 28.38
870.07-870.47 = 27.15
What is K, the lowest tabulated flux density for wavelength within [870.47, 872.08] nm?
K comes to 24.7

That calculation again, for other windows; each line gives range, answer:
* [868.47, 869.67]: 25.14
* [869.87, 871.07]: 25.8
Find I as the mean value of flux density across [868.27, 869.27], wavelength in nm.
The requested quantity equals 26.7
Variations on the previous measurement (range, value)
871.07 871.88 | 27.3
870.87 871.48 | 26.7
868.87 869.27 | 28.3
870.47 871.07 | 27.3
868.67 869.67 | 27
